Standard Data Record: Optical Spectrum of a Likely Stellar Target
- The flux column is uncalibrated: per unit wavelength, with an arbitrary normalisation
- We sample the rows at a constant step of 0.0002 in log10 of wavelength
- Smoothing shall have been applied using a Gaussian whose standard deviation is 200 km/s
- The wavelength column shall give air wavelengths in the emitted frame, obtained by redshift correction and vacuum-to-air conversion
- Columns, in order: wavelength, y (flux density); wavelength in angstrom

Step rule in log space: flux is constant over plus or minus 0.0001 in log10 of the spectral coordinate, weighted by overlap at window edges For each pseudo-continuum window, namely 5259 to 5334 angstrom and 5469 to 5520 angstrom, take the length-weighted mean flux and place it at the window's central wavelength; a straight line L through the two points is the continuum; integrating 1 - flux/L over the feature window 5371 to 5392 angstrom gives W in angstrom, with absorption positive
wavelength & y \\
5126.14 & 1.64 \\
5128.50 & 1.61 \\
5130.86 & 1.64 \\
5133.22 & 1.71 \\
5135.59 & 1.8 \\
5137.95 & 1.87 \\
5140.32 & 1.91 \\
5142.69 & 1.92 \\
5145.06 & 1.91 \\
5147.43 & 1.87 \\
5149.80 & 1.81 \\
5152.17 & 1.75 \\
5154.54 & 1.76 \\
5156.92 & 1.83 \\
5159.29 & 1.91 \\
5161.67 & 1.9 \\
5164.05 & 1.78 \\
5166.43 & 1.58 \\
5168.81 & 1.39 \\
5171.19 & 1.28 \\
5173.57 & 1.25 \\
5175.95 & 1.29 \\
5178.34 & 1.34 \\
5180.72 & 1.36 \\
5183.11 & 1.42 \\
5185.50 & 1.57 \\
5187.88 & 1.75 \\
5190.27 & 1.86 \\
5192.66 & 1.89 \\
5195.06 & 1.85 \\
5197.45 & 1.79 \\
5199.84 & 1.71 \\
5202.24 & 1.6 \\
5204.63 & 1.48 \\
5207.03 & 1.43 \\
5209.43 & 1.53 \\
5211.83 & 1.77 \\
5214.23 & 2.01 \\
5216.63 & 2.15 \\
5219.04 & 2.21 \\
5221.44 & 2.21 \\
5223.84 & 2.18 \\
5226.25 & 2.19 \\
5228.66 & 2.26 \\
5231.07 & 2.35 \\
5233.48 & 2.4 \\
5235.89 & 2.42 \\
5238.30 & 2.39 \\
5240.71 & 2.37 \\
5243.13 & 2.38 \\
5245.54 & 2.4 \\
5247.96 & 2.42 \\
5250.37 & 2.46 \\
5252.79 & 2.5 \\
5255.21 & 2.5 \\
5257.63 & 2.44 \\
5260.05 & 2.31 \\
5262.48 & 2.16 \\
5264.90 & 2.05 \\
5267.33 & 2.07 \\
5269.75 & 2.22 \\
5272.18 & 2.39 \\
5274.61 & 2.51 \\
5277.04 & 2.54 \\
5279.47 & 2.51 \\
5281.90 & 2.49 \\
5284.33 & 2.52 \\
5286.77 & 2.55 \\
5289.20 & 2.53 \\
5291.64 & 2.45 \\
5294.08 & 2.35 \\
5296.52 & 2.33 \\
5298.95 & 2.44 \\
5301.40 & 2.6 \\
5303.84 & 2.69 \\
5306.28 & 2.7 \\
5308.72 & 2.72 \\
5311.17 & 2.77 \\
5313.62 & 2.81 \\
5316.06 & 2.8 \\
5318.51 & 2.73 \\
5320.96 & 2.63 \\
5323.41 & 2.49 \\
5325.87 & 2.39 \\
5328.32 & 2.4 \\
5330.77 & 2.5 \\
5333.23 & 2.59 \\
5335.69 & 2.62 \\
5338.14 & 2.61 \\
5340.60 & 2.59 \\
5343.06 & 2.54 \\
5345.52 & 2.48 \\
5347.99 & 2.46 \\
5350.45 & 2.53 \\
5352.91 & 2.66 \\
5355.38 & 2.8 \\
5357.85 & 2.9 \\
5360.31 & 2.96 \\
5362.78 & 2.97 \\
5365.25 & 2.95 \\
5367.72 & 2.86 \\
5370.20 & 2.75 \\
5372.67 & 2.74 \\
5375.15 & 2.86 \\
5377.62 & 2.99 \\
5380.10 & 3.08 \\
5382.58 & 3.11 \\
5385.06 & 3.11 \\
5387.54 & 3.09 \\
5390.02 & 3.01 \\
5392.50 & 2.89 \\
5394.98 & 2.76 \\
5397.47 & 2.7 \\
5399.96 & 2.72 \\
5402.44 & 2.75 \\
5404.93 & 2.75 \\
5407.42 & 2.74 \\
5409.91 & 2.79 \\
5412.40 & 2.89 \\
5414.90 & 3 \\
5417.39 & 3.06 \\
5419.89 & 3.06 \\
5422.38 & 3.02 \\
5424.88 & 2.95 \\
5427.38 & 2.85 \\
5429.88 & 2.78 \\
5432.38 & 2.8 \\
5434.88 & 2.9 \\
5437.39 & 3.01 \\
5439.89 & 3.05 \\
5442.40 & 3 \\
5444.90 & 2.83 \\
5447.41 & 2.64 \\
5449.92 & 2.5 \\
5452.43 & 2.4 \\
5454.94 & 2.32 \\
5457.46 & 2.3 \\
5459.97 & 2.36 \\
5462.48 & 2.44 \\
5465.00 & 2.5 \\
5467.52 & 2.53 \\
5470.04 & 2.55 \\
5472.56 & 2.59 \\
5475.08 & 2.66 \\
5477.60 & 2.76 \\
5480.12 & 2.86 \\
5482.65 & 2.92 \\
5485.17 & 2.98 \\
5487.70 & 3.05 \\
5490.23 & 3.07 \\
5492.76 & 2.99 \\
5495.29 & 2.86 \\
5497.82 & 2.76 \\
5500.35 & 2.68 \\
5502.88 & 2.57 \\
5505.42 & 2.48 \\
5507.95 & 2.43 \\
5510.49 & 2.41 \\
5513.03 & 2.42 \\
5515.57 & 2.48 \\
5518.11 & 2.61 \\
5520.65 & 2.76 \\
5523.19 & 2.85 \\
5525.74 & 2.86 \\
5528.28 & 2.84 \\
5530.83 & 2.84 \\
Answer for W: -3.3 angstrom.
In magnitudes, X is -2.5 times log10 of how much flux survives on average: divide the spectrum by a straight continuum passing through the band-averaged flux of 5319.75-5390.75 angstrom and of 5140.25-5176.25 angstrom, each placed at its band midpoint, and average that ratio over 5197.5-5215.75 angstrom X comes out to 0.175 mag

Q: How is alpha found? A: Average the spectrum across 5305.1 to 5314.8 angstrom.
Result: 2.75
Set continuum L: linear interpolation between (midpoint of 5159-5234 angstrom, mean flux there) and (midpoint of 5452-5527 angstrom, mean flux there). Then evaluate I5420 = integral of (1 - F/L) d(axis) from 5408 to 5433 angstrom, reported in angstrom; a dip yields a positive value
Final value -4.9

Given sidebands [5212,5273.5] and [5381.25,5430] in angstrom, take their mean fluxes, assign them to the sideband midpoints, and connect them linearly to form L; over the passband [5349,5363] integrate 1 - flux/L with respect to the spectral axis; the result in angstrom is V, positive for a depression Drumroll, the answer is -0.35 angstrom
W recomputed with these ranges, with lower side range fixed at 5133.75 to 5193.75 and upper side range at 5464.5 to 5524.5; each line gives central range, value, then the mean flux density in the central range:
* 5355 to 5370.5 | -4.1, 2.9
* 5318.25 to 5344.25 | -4.1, 2.55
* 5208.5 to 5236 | -4.0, 2.13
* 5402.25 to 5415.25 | -2.0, 2.81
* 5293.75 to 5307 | -2.7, 2.52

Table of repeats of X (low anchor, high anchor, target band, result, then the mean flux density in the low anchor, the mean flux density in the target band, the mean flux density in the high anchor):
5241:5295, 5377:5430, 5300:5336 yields -0.017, 2.4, 2.63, 2.92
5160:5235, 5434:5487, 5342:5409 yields -0.184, 1.77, 2.82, 2.67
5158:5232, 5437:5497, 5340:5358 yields -0.137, 1.75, 2.6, 2.71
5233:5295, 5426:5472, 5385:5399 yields -0.132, 2.4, 2.91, 2.65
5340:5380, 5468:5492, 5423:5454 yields -0.003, 2.76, 2.81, 2.82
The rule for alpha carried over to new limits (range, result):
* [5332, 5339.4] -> 2.61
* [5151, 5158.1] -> 1.78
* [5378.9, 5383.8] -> 3.09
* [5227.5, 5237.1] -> 2.36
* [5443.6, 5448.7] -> 2.74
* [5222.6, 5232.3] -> 2.24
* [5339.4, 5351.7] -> 2.52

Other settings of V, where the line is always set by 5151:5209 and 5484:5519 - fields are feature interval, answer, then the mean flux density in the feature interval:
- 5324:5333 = -1.43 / 2.45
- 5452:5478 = 0.92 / 2.49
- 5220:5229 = -2.25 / 2.21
